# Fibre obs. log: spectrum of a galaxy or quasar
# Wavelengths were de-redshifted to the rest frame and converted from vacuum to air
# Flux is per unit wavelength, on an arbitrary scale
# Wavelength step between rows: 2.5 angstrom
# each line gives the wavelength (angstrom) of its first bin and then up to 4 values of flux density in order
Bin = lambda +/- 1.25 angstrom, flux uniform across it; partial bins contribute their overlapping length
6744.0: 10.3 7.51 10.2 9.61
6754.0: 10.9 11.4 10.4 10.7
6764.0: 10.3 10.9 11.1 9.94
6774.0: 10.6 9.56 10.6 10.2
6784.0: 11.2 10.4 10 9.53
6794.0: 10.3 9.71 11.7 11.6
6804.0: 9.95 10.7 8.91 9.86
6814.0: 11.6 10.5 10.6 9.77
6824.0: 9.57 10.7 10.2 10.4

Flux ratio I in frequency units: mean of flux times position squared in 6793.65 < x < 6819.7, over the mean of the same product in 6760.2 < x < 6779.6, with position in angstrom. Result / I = 1.01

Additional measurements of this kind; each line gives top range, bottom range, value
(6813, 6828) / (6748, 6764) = 1.01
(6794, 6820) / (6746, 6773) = 1.03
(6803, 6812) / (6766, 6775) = 0.94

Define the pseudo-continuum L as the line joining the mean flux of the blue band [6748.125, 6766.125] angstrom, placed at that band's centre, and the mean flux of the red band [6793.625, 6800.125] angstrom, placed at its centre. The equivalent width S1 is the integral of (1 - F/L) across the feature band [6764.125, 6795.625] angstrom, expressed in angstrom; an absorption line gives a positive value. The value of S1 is 0.6 angstrom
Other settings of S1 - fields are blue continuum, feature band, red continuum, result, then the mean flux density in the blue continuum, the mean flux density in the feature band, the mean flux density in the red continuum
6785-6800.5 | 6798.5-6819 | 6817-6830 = -0.6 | 10.3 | 10.6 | 10.2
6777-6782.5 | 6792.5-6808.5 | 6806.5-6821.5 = -0.4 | 10.3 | 10.6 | 10.3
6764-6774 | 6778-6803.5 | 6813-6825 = 0.0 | 10.6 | 10.5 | 10.4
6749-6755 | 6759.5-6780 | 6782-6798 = -0.5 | 10.2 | 10.5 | 10.2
